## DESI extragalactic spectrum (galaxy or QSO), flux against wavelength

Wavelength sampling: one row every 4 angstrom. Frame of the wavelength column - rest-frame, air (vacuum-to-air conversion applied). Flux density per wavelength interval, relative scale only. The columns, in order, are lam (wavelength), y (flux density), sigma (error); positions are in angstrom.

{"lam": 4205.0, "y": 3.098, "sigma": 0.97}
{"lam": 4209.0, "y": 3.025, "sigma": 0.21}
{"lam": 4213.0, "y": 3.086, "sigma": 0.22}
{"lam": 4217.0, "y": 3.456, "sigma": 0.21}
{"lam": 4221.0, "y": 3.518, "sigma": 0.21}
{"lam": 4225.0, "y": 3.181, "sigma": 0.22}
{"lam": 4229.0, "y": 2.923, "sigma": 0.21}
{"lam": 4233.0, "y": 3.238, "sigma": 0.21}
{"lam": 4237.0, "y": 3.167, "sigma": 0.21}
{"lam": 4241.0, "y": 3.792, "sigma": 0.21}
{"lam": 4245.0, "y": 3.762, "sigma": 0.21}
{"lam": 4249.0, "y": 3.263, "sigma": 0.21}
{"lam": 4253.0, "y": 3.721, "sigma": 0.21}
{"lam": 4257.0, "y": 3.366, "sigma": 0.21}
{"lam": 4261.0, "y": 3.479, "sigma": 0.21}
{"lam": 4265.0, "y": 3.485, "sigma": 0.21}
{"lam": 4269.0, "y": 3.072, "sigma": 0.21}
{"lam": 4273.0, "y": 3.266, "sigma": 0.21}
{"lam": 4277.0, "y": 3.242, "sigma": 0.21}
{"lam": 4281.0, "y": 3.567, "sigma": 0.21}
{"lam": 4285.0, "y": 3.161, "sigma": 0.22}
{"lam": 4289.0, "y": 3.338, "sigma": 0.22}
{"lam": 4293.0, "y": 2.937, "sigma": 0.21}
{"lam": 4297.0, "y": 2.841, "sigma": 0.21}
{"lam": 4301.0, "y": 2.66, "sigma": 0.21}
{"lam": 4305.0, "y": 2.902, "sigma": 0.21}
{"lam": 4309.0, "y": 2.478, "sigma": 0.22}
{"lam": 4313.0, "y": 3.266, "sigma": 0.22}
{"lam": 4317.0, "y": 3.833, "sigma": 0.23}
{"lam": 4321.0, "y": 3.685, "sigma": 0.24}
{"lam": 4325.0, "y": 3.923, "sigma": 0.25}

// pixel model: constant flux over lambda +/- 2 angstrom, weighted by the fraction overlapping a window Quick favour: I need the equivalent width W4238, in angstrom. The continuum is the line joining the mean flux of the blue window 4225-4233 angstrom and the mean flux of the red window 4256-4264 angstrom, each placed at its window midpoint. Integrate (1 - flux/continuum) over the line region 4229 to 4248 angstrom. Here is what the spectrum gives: -1.4 angstrom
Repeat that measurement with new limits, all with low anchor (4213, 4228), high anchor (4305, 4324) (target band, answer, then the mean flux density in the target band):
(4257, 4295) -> 0.2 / 3.29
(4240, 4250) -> -0.9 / 3.62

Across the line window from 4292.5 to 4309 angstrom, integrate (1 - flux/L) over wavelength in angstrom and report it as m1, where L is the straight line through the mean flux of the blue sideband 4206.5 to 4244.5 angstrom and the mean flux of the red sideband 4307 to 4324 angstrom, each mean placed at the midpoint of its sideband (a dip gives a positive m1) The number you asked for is 2.8 angstrom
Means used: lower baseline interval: 3.28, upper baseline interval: 3.35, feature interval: 2.78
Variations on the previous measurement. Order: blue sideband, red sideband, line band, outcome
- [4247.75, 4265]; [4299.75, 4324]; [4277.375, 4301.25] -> 1.3 angstrom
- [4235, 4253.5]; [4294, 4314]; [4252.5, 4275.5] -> -0.6 angstrom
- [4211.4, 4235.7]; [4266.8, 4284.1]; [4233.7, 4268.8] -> -2.3 angstrom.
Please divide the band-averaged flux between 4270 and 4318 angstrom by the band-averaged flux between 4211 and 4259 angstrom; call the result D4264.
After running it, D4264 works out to 0.92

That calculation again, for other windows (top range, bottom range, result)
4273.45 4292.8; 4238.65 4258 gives 0.92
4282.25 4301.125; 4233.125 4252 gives 0.87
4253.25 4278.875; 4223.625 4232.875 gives 1.09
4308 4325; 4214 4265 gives 1.01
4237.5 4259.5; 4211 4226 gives 1.07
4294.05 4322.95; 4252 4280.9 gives 0.91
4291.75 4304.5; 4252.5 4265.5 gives 0.81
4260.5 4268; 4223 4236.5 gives 1.10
